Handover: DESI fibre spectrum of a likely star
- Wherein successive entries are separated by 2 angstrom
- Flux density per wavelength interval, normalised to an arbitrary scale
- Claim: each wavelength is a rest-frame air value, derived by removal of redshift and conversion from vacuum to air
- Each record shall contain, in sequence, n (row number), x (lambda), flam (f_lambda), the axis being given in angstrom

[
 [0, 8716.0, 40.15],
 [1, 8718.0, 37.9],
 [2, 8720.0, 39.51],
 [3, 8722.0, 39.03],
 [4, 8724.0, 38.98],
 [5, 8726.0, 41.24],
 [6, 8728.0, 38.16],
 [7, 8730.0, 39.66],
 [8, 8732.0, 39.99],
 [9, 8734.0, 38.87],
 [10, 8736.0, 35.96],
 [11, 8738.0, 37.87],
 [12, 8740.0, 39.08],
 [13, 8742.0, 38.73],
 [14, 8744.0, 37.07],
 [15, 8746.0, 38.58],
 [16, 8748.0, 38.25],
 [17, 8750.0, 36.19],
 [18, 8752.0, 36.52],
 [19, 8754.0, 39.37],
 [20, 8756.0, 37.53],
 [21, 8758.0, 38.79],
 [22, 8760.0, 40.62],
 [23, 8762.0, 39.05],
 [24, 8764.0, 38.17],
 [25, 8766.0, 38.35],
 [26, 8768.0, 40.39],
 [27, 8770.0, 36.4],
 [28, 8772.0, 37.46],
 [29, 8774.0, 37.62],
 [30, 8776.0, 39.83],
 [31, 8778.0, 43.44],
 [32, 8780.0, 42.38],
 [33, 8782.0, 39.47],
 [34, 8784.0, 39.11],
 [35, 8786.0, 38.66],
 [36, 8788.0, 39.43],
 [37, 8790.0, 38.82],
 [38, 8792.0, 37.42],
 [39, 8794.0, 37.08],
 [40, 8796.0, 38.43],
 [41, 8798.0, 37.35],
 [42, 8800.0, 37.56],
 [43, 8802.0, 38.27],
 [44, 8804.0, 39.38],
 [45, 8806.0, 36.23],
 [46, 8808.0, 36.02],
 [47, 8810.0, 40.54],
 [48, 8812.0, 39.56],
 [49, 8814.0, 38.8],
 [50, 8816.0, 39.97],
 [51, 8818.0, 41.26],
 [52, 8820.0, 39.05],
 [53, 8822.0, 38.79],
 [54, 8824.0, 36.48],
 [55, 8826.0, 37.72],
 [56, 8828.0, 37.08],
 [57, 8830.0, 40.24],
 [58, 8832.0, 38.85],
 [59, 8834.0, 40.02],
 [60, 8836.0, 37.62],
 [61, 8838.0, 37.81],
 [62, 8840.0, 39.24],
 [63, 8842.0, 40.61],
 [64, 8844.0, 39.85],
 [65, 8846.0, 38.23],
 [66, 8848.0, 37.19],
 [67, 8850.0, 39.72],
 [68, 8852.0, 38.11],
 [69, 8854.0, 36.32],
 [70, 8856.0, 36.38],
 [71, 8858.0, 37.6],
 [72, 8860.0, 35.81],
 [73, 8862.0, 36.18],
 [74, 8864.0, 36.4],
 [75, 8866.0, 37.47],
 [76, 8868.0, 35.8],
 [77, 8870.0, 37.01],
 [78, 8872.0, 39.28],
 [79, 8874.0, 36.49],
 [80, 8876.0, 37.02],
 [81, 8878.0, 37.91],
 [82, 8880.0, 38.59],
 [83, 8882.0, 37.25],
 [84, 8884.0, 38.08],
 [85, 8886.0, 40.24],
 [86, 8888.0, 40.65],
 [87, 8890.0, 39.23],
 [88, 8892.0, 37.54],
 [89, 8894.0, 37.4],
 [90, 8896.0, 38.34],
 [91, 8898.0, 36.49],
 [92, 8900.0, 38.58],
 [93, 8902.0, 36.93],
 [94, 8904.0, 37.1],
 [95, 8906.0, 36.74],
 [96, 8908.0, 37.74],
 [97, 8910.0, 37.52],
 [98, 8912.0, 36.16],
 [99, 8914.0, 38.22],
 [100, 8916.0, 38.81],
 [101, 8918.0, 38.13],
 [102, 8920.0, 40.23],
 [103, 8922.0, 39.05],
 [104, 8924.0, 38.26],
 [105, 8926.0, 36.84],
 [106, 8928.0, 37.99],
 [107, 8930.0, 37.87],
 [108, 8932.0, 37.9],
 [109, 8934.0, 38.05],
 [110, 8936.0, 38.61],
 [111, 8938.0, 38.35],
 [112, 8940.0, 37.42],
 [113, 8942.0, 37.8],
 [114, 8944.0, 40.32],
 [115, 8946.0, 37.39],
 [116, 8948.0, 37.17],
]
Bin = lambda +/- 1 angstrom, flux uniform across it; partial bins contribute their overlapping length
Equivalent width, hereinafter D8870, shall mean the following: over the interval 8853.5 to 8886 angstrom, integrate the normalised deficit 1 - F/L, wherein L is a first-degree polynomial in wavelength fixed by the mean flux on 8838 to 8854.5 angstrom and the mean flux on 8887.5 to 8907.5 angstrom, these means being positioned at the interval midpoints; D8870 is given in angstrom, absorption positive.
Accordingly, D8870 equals 0.91 angstrom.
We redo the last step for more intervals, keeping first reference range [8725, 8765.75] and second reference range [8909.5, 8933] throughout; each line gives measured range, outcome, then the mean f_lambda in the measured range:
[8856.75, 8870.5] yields 0.6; 36.6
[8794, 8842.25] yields -0.3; 38.6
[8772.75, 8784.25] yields -0.6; 40.3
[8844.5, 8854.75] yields 0.1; 38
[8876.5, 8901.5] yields -0.1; 38.3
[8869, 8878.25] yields 0.2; 37.5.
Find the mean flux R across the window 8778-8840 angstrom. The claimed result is 38.7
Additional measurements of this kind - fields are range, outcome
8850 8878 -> 37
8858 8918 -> 37.6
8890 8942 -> 37.9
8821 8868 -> 37.9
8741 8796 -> 38.7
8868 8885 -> 37.6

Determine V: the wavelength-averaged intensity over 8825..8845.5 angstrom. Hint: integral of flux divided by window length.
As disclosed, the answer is 38.9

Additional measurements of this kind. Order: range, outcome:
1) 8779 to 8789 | 39.8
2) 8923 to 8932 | 37.8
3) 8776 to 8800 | 39.2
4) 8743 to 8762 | 38.2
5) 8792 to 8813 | 38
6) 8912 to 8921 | 38.5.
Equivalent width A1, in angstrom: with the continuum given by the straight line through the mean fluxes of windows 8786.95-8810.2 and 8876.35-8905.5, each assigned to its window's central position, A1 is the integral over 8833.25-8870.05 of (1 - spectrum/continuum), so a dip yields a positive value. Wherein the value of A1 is 0.3 angstrom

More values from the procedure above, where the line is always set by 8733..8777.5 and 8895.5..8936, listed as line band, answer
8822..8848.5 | -0.3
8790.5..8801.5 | 0.1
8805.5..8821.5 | -0.4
